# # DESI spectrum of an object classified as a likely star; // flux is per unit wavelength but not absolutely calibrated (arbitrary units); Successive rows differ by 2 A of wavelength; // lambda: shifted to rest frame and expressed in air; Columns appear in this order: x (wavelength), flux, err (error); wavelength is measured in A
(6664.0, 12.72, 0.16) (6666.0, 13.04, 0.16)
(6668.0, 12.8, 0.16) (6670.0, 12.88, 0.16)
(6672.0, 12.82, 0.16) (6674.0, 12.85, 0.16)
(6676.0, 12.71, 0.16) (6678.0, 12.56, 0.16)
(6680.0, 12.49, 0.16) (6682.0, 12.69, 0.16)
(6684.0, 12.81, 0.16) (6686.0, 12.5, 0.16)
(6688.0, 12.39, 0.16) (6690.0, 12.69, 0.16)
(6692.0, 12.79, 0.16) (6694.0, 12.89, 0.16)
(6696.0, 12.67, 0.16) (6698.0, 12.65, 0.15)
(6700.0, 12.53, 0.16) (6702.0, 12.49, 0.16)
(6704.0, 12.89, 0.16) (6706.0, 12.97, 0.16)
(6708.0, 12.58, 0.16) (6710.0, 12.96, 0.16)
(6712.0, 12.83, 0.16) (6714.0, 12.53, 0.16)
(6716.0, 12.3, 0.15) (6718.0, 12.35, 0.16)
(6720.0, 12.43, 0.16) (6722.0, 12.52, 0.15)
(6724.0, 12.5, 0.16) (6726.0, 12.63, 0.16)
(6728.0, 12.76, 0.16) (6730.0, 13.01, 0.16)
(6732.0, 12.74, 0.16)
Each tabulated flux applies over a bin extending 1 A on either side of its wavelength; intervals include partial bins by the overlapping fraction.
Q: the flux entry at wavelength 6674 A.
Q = 12.85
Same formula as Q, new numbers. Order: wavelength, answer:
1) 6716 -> 12.3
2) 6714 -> 12.53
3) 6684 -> 12.81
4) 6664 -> 12.72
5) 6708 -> 12.58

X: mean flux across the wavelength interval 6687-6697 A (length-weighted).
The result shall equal 12.7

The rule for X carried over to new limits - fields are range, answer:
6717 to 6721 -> 12.4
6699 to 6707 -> 12.7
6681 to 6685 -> 12.8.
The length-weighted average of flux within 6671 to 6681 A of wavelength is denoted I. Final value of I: 12.7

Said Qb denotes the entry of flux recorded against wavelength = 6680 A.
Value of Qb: 12.49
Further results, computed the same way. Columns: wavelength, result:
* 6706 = 12.97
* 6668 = 12.8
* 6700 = 12.53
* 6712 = 12.83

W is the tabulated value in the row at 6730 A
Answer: 13.01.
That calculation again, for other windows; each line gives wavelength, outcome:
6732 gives 12.74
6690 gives 12.69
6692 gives 12.79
